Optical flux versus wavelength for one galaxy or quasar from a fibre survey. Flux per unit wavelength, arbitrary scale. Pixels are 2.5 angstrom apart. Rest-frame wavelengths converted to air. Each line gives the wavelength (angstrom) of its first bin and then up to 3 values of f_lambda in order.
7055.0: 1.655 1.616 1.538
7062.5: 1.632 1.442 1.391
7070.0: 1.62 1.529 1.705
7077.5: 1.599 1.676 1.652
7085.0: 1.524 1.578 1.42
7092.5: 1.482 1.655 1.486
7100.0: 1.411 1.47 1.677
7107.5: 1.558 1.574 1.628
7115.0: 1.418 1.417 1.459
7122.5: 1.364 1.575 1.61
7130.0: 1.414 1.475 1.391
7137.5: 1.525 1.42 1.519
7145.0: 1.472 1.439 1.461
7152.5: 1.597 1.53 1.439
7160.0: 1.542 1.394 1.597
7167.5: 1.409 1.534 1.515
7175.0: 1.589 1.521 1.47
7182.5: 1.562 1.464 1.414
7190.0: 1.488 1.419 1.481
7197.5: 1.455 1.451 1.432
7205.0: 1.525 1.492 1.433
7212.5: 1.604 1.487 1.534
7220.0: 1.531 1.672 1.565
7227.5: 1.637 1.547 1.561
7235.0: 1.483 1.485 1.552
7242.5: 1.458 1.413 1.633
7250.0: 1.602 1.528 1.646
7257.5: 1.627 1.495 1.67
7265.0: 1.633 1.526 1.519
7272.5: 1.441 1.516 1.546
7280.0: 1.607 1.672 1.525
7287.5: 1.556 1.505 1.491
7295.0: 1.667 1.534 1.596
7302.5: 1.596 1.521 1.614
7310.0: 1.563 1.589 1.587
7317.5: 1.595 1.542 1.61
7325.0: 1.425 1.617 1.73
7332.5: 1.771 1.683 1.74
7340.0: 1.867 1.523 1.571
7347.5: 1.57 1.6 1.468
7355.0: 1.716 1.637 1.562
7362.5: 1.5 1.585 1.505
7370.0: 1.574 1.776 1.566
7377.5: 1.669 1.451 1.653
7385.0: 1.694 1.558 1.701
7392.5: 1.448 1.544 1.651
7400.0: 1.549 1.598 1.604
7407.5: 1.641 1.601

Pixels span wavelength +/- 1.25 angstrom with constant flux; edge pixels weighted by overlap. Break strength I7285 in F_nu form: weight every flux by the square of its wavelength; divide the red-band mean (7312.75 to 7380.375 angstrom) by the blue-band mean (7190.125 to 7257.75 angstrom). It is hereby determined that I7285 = 1.09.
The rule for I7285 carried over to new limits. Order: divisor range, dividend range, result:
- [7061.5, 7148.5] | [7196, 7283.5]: 1.05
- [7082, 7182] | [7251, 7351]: 1.11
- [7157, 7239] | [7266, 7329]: 1.06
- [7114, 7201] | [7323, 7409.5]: 1.15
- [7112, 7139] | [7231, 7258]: 1.08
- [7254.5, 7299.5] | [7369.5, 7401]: 1.06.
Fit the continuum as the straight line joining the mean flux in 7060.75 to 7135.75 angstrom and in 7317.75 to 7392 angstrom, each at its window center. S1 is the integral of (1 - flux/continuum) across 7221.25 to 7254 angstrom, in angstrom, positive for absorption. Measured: 0.5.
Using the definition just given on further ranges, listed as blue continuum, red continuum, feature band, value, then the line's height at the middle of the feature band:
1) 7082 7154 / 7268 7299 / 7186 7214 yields 0.99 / 1.53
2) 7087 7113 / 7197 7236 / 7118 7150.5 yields 1.35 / 1.53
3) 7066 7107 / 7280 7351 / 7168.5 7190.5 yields 0.95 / 1.57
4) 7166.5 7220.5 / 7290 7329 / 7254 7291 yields -0.52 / 1.54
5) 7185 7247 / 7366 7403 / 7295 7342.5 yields -1.79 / 1.56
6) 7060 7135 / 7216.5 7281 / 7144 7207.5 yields 2.25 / 1.54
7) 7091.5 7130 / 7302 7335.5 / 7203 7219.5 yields 0.50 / 1.56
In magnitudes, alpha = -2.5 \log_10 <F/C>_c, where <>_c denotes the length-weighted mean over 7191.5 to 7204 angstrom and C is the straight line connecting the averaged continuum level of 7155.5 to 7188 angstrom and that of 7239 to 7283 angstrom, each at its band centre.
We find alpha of 0.05 mag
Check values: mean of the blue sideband 1.5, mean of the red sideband 1.56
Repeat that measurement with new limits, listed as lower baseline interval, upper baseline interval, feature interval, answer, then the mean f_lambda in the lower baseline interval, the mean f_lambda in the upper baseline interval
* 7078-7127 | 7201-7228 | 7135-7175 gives 0.03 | 1.53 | 1.53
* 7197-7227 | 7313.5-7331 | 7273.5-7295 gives 0.00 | 1.52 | 1.58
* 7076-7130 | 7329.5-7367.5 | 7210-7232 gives 0.01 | 1.53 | 1.63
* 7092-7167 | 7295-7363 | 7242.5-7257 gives 0.00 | 1.5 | 1.61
